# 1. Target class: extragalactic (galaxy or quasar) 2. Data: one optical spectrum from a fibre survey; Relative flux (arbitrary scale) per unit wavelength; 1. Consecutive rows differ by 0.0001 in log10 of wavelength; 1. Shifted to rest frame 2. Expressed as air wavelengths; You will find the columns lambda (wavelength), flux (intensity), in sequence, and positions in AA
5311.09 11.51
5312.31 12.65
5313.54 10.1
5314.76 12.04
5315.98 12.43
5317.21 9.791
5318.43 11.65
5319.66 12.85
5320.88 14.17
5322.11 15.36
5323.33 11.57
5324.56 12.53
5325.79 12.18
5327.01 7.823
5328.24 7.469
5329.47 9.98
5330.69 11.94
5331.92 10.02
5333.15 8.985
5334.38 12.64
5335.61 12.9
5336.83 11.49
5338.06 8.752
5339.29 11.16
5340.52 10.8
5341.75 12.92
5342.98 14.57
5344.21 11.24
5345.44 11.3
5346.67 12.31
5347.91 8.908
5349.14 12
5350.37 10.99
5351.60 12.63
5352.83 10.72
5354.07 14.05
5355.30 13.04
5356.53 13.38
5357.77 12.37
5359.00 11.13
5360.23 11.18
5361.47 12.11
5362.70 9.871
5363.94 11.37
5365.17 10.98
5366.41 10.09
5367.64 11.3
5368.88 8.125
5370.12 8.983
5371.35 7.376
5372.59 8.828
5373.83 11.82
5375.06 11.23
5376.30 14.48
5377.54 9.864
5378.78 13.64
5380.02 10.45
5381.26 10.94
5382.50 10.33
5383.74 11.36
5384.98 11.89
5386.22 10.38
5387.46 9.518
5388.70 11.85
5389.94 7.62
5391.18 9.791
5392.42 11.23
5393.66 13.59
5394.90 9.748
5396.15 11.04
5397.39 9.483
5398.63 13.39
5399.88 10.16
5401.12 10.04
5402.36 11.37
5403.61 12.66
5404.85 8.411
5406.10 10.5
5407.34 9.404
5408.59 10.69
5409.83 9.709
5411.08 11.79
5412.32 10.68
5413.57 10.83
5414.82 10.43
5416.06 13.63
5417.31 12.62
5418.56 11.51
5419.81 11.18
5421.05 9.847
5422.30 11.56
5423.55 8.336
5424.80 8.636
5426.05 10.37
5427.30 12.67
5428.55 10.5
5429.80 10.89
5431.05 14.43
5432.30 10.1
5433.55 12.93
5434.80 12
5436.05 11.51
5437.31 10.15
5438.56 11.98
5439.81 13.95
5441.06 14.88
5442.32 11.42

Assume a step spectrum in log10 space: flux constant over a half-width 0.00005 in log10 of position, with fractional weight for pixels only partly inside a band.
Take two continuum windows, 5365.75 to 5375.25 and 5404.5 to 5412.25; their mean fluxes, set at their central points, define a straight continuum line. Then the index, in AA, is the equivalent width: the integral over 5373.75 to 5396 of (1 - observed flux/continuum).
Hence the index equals -2.8 AA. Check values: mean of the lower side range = 9.66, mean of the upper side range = 10.2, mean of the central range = 11.1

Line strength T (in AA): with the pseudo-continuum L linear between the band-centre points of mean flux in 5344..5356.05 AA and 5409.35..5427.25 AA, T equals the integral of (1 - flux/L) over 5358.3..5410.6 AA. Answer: 2.9 AA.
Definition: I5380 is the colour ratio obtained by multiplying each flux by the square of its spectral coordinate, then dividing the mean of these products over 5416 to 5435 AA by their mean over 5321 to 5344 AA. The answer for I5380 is 1.0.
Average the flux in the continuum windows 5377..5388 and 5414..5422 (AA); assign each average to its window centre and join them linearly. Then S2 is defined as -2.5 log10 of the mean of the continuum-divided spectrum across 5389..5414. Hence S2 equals 0.06 mag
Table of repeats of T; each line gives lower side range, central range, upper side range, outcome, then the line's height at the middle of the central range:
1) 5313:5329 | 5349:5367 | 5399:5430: -0.8 AA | 11.2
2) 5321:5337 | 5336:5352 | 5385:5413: -0.5 AA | 11.1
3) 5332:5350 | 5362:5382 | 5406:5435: 1.2 AA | 11.3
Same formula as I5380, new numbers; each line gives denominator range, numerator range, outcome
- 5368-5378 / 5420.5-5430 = 1.04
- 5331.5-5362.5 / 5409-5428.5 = 0.96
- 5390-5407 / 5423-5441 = 1.08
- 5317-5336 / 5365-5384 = 0.95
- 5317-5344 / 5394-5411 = 0.95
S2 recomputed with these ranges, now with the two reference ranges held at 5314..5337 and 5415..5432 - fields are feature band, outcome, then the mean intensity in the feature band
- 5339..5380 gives 0.00 mag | 11.3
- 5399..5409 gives 0.08 mag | 10.5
